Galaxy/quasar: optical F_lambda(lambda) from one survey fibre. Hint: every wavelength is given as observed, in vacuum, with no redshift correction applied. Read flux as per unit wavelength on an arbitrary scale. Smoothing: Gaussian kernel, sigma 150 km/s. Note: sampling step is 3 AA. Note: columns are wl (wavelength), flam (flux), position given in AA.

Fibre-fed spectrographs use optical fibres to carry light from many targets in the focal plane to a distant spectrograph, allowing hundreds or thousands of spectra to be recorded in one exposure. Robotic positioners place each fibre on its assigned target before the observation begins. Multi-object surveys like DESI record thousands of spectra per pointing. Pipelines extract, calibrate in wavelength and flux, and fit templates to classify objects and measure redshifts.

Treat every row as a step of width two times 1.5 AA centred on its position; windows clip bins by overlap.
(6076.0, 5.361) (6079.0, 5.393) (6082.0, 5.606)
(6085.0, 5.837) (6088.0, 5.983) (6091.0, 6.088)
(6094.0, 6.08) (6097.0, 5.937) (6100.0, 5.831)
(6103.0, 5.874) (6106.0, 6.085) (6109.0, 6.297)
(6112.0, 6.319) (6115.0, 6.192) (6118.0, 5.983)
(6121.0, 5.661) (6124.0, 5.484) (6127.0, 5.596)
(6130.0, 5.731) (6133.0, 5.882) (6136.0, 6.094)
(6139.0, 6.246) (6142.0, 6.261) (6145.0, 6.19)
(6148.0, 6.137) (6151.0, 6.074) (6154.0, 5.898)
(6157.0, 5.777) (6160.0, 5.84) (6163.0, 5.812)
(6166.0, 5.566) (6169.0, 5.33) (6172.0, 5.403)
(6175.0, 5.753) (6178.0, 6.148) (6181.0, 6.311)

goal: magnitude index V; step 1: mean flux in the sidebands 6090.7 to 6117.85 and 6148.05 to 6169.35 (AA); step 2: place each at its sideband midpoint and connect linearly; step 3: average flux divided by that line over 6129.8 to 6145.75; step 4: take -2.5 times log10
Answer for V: -0.03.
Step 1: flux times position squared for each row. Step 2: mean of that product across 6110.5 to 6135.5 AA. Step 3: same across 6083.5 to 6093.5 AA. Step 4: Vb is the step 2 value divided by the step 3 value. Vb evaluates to 0.99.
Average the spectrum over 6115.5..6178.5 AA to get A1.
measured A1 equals 5.85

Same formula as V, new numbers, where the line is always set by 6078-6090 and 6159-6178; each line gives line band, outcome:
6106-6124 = -0.062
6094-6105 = -0.037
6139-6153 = -0.090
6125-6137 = -0.021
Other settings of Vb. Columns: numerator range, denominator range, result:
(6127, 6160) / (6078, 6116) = 1.02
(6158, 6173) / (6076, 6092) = 1.00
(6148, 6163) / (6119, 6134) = 1.05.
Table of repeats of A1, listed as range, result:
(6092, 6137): 5.94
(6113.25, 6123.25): 5.92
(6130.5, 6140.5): 6.04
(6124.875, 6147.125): 5.99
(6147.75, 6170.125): 5.79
